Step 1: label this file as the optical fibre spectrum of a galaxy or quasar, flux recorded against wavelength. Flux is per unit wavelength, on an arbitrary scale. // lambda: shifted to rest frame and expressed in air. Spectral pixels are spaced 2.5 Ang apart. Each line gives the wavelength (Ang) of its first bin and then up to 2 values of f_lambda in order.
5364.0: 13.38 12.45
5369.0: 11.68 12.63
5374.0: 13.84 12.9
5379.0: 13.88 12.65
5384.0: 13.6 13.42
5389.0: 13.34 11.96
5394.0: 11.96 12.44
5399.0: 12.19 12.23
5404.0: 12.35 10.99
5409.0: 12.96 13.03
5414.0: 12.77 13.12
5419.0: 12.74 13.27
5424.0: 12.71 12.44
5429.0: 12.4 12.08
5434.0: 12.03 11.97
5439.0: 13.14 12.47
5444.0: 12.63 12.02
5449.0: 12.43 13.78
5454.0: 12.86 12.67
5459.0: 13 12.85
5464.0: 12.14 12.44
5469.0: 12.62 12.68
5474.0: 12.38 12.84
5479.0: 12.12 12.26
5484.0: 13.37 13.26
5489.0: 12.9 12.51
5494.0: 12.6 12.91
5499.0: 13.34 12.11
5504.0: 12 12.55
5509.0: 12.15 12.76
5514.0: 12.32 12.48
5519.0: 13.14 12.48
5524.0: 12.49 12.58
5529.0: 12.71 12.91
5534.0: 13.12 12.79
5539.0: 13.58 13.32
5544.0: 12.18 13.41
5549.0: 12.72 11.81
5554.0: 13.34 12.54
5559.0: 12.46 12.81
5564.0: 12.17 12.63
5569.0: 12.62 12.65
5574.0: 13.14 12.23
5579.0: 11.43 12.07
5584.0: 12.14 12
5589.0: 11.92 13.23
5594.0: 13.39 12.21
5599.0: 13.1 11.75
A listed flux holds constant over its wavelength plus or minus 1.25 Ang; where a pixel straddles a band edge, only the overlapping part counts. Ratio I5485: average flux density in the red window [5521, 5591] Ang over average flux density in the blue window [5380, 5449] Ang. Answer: 1.00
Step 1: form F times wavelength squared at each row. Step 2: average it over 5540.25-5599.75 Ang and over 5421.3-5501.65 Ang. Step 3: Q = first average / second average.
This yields 1.03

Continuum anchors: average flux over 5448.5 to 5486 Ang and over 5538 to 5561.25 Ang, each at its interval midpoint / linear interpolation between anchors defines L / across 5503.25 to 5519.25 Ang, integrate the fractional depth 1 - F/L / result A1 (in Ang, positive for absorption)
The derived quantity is 0.4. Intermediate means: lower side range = 12.7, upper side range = 12.8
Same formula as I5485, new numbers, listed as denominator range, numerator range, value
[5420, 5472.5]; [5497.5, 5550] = 1.01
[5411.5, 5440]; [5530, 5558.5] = 1.02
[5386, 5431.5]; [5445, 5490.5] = 1.01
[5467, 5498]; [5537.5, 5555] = 1.02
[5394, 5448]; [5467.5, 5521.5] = 1.01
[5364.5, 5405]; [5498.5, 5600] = 0.99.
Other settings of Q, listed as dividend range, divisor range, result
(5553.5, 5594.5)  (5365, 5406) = 1.05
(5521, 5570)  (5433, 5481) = 1.05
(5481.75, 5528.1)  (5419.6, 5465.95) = 1.03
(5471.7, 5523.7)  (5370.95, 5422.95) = 1.03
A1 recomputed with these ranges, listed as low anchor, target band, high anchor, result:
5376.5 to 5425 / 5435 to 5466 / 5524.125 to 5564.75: 0.21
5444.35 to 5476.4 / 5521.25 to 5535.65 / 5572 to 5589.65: -0.41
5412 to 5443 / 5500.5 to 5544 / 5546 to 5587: -0.52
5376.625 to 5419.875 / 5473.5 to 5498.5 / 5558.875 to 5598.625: -0.33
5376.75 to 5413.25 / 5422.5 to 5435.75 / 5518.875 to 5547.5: 0.39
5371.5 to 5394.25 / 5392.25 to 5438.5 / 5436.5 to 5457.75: 1.65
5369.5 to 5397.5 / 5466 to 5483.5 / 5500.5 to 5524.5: 0.10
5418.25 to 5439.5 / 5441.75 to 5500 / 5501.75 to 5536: -0.81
